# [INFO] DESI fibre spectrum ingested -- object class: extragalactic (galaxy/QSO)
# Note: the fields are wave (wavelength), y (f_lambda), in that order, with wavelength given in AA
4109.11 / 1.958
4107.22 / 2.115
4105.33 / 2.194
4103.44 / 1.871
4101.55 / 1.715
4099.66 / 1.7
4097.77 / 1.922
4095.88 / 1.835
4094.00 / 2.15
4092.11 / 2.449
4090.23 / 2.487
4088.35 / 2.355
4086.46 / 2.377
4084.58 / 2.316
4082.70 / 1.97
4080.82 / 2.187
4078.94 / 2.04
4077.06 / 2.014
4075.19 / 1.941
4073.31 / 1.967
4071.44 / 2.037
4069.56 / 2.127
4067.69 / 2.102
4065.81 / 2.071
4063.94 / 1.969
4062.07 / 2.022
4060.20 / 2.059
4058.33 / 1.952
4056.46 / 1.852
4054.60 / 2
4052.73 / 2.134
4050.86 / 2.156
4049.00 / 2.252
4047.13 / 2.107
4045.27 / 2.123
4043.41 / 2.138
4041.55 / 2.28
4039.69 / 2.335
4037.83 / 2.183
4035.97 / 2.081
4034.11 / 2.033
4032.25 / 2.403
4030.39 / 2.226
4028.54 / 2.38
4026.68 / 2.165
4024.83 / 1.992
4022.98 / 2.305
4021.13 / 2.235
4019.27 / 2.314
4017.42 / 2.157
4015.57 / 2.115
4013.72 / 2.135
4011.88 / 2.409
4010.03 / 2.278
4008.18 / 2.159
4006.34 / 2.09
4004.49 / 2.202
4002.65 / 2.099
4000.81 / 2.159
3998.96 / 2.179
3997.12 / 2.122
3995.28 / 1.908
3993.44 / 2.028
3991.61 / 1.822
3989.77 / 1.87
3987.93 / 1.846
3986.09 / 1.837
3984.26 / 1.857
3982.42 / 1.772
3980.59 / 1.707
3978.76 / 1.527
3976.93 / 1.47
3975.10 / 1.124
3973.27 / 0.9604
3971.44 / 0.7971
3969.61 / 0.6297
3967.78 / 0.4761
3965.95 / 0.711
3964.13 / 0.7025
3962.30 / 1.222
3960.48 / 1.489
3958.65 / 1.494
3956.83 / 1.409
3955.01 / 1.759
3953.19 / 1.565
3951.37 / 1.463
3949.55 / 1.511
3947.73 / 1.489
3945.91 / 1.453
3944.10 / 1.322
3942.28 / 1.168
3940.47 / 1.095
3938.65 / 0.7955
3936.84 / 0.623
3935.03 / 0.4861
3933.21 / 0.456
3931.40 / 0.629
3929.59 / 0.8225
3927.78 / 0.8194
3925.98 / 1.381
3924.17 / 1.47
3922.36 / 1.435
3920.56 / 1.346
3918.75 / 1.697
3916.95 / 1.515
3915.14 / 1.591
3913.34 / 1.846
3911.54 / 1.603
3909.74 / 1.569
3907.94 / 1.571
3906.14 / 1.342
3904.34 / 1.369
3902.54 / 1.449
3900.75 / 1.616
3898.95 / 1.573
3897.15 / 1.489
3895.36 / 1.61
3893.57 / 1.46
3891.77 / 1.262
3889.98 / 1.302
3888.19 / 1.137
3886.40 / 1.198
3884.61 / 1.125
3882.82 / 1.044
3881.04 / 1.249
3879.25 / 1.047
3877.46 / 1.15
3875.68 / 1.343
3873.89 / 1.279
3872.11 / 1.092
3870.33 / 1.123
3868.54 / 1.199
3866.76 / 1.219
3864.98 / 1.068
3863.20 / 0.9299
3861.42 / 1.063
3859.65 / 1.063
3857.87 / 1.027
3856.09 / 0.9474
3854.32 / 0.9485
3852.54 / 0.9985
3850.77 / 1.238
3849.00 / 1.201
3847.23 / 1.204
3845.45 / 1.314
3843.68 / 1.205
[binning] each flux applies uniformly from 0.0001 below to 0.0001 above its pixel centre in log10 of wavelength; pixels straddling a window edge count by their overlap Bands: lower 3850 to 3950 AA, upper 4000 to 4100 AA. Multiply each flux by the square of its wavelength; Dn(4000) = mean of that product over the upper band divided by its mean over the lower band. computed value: 1.89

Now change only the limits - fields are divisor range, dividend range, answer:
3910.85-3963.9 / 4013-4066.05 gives 1.78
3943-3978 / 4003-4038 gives 1.87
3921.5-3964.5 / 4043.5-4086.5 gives 1.87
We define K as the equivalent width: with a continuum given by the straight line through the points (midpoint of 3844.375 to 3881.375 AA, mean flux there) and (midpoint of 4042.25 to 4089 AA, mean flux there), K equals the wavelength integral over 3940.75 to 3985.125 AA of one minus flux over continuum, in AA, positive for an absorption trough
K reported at 8.5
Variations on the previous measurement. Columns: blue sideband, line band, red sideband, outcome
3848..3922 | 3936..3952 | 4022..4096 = 3.8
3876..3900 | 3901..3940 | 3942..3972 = 0.7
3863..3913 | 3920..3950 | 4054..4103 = 8.6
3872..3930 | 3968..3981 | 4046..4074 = 4.4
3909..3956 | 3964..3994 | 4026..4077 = 4.5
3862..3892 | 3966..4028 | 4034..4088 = -1.4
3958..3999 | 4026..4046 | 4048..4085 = -4.1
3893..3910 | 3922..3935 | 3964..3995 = 4.6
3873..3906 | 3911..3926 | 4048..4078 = -1.2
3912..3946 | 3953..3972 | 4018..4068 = 4.3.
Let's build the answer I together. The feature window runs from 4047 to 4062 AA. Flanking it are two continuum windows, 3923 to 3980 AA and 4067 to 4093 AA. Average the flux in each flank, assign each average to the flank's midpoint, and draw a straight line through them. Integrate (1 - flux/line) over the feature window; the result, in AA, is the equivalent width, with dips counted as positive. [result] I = -0.8 AA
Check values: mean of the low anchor 1.11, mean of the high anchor 2.17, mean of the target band 2.06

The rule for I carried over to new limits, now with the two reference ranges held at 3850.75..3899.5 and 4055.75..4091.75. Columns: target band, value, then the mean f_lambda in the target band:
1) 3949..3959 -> 0.1 AA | 1.54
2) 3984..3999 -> -1.8 AA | 1.93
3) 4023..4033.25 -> -1.9 AA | 2.24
